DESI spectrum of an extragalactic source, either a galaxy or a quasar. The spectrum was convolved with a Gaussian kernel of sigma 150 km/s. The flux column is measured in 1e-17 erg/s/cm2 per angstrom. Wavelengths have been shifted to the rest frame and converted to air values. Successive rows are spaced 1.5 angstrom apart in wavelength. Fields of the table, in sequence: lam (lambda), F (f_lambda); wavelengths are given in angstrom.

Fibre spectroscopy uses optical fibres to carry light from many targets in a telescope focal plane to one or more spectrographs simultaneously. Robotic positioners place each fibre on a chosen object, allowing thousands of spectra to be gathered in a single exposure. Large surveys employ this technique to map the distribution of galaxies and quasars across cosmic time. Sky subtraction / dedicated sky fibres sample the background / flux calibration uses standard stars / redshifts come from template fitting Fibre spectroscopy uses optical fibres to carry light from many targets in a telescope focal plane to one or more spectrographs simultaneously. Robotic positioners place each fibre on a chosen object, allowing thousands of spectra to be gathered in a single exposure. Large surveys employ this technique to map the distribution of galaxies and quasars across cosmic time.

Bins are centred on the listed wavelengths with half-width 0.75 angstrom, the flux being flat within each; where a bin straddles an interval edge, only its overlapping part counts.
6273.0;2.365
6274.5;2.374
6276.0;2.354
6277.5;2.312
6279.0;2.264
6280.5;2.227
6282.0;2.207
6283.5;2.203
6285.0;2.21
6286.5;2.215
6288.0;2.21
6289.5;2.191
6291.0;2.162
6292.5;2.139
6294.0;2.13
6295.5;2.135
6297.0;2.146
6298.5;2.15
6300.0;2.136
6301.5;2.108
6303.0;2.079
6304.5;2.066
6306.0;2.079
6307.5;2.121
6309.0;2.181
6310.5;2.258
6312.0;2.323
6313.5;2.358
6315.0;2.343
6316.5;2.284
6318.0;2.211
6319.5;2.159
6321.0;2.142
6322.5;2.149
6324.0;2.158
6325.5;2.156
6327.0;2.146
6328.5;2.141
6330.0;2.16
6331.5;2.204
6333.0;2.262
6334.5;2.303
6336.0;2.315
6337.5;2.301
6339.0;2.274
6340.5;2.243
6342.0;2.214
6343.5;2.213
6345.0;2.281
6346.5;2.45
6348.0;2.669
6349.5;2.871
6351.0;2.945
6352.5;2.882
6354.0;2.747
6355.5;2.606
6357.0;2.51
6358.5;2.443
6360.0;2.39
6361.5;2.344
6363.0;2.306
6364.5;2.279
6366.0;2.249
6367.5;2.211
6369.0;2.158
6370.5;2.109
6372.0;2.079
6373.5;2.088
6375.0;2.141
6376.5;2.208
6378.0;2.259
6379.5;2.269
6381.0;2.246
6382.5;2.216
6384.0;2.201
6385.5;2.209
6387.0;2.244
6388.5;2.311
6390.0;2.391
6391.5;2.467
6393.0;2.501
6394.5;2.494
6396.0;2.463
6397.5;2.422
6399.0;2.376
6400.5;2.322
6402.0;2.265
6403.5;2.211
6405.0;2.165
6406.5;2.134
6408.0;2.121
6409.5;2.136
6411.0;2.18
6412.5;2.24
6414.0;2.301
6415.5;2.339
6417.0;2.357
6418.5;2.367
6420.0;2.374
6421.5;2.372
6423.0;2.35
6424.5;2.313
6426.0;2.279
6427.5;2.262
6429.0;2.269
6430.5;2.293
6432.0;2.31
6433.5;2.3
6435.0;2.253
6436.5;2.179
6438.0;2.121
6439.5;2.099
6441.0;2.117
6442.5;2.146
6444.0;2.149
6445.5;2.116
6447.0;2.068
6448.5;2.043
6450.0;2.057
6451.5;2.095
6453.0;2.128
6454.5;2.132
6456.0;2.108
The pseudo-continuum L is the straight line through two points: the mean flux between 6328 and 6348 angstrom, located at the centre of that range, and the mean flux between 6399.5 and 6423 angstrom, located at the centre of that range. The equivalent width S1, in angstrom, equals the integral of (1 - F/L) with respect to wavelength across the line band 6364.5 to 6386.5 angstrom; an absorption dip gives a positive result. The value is 0.7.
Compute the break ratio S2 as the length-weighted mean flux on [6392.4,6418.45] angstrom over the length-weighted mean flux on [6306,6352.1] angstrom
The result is 1.00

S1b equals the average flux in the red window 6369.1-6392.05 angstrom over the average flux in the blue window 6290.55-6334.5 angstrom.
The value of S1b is 1.0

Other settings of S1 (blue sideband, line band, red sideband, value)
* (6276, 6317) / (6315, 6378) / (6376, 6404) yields -1.5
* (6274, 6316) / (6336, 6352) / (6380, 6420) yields -1.4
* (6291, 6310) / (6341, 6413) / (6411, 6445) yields -4.3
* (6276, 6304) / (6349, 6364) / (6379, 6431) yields -2.3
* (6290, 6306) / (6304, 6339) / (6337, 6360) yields 1.4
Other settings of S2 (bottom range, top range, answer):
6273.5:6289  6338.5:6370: 1.08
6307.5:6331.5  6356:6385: 1.02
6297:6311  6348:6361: 1.25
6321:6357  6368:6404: 0.96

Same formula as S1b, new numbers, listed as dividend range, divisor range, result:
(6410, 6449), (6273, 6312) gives 1.02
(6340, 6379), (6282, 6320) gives 1.09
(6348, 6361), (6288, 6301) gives 1.24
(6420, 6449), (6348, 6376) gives 0.92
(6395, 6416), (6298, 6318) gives 1.03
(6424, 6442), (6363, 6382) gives 1.02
